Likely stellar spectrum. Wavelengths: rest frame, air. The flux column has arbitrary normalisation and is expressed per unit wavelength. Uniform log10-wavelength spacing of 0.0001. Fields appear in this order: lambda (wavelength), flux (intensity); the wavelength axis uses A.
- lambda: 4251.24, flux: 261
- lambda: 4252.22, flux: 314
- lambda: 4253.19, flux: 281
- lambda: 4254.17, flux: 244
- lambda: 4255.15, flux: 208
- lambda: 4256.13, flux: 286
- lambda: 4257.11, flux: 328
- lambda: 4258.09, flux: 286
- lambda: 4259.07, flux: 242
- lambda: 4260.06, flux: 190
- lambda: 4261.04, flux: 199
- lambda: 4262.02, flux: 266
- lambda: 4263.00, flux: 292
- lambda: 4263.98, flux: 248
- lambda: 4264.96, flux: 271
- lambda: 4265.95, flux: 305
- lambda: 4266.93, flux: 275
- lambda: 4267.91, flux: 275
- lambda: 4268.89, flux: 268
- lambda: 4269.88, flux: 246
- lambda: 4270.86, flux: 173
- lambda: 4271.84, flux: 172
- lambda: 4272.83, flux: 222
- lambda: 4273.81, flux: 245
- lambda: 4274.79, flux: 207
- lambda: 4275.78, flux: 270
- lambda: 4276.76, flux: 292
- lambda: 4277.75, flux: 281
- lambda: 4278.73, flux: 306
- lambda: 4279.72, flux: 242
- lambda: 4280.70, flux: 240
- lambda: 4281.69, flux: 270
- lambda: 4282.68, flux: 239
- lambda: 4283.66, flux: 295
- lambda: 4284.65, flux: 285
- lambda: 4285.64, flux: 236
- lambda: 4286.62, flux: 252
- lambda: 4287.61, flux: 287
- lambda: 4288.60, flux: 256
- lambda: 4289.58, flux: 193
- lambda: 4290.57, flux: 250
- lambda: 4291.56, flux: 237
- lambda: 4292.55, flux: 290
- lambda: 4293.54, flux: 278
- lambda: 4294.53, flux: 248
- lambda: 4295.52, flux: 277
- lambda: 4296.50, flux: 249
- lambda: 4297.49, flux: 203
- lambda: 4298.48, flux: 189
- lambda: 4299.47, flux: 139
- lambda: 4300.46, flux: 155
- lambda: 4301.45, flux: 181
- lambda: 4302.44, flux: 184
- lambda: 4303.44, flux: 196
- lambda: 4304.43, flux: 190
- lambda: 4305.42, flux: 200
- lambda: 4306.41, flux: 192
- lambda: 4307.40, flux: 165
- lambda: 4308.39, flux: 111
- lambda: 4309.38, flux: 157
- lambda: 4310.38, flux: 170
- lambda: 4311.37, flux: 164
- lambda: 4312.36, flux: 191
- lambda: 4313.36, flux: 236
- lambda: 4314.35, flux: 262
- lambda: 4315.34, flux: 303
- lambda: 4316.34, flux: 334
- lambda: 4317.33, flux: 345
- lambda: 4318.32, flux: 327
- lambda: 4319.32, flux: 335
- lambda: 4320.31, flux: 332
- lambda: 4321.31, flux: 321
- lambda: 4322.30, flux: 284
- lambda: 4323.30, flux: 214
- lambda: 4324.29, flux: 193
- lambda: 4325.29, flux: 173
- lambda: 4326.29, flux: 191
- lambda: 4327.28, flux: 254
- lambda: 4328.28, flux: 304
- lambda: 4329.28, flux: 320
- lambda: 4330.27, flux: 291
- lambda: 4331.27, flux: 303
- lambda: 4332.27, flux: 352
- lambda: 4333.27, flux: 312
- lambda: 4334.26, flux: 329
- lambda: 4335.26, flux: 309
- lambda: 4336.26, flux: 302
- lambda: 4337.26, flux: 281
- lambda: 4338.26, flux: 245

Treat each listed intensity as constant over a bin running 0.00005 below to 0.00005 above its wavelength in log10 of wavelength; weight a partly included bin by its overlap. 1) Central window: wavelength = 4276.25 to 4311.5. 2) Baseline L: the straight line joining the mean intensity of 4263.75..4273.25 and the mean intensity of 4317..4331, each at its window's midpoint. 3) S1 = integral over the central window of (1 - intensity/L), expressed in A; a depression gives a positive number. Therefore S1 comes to 4.5 A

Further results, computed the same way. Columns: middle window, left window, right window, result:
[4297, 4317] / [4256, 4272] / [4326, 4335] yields 6.1 A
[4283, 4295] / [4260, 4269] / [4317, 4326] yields 0.4 A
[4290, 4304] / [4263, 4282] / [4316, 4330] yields 2.5 A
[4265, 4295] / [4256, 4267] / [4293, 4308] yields -2.6 A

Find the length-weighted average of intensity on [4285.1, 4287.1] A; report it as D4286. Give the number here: 245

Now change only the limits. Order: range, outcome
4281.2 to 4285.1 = 272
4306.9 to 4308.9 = 139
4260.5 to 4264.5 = 251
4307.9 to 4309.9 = 134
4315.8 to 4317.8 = 338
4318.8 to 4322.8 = 318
